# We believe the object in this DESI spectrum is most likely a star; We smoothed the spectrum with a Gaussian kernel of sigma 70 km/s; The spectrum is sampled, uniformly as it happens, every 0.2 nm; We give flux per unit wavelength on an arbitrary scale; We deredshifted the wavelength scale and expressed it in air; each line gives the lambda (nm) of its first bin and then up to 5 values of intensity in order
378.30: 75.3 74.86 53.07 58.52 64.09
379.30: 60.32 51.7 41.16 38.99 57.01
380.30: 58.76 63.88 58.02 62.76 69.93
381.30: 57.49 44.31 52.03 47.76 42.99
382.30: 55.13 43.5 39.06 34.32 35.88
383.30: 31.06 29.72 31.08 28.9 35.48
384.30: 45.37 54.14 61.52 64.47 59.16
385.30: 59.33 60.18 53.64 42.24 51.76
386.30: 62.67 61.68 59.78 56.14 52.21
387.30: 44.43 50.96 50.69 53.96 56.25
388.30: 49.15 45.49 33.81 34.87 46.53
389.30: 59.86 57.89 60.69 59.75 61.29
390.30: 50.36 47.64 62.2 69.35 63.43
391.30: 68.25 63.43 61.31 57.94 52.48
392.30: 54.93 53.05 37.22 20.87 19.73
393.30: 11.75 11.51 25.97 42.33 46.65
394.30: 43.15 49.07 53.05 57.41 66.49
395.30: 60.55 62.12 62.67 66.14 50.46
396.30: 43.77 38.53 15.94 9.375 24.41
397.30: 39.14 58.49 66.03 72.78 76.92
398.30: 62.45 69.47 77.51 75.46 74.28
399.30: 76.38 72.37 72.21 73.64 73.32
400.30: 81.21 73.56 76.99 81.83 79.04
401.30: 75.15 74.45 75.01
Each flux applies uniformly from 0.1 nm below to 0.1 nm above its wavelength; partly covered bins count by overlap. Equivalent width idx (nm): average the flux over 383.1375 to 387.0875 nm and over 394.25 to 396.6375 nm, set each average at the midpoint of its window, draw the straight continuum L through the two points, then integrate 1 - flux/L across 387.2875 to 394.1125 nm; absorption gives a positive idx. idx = 0.49 nm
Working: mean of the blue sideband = 49.7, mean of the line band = 48.2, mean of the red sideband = 54.1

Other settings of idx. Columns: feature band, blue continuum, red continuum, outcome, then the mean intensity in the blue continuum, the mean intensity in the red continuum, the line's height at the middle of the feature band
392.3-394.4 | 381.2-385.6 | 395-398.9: 0.80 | 46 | 54.4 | 52.2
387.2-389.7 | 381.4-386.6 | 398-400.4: 0.27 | 47.2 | 73.8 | 55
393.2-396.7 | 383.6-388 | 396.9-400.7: 0.93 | 51.8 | 66.5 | 62.1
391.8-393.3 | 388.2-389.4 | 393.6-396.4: 0.27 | 45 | 52.1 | 49.3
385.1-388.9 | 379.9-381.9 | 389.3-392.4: 0.40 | 56.8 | 59.4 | 58.4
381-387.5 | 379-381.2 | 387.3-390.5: 0.61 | 57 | 51.1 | 54.2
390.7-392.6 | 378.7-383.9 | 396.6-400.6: -0.12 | 48.9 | 62.2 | 56.9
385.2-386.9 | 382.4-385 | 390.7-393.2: -0.46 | 41.1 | 52.2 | 44.3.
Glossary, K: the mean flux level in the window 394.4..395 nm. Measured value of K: 53.2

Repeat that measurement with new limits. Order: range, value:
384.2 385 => 56.4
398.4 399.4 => 74.6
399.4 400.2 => 72.9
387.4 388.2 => 53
